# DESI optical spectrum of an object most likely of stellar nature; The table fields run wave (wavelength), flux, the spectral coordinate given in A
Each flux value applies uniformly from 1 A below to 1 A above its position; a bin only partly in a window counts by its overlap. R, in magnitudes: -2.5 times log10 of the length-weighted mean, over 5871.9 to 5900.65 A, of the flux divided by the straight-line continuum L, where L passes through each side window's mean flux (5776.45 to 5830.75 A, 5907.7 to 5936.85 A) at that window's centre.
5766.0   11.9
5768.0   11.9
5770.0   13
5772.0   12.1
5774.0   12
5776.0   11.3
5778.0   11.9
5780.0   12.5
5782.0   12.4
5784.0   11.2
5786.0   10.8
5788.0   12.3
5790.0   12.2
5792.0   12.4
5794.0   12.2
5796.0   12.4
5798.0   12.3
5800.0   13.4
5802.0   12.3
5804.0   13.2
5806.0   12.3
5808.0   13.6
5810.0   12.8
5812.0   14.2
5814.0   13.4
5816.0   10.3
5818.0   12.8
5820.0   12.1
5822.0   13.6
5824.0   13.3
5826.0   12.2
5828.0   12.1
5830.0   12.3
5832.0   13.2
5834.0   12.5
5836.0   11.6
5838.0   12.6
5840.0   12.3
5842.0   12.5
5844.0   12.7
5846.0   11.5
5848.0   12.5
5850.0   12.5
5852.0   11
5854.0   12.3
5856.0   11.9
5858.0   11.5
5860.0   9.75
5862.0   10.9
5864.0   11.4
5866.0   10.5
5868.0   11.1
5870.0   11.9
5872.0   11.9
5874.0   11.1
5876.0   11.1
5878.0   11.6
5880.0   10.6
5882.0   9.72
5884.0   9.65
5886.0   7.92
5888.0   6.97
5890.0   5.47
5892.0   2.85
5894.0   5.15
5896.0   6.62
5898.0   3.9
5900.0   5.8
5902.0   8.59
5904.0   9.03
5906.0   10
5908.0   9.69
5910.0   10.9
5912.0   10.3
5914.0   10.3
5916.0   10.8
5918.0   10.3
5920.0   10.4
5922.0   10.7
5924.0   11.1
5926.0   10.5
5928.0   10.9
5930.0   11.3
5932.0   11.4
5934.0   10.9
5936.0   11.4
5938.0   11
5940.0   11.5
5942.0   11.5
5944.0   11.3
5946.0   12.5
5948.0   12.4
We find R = 0.38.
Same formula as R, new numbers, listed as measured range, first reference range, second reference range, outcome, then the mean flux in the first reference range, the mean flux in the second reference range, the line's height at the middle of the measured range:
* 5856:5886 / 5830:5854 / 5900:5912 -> 0.012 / 12.3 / 9.38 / 11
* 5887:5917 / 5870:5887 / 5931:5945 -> 0.365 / 10.5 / 11.3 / 10.8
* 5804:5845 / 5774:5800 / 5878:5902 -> -0.231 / 12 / 7.06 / 10.2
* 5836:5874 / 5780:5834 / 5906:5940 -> 0.009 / 12.5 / 10.7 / 11.8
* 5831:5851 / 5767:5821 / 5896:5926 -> -0.115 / 12.3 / 9.36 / 11.1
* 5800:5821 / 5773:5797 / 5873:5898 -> -0.161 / 12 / 8.06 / 11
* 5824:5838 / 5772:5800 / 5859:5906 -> -0.174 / 12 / 8.87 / 10.6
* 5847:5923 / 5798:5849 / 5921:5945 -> 0.212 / 12.6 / 11.1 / 11.8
